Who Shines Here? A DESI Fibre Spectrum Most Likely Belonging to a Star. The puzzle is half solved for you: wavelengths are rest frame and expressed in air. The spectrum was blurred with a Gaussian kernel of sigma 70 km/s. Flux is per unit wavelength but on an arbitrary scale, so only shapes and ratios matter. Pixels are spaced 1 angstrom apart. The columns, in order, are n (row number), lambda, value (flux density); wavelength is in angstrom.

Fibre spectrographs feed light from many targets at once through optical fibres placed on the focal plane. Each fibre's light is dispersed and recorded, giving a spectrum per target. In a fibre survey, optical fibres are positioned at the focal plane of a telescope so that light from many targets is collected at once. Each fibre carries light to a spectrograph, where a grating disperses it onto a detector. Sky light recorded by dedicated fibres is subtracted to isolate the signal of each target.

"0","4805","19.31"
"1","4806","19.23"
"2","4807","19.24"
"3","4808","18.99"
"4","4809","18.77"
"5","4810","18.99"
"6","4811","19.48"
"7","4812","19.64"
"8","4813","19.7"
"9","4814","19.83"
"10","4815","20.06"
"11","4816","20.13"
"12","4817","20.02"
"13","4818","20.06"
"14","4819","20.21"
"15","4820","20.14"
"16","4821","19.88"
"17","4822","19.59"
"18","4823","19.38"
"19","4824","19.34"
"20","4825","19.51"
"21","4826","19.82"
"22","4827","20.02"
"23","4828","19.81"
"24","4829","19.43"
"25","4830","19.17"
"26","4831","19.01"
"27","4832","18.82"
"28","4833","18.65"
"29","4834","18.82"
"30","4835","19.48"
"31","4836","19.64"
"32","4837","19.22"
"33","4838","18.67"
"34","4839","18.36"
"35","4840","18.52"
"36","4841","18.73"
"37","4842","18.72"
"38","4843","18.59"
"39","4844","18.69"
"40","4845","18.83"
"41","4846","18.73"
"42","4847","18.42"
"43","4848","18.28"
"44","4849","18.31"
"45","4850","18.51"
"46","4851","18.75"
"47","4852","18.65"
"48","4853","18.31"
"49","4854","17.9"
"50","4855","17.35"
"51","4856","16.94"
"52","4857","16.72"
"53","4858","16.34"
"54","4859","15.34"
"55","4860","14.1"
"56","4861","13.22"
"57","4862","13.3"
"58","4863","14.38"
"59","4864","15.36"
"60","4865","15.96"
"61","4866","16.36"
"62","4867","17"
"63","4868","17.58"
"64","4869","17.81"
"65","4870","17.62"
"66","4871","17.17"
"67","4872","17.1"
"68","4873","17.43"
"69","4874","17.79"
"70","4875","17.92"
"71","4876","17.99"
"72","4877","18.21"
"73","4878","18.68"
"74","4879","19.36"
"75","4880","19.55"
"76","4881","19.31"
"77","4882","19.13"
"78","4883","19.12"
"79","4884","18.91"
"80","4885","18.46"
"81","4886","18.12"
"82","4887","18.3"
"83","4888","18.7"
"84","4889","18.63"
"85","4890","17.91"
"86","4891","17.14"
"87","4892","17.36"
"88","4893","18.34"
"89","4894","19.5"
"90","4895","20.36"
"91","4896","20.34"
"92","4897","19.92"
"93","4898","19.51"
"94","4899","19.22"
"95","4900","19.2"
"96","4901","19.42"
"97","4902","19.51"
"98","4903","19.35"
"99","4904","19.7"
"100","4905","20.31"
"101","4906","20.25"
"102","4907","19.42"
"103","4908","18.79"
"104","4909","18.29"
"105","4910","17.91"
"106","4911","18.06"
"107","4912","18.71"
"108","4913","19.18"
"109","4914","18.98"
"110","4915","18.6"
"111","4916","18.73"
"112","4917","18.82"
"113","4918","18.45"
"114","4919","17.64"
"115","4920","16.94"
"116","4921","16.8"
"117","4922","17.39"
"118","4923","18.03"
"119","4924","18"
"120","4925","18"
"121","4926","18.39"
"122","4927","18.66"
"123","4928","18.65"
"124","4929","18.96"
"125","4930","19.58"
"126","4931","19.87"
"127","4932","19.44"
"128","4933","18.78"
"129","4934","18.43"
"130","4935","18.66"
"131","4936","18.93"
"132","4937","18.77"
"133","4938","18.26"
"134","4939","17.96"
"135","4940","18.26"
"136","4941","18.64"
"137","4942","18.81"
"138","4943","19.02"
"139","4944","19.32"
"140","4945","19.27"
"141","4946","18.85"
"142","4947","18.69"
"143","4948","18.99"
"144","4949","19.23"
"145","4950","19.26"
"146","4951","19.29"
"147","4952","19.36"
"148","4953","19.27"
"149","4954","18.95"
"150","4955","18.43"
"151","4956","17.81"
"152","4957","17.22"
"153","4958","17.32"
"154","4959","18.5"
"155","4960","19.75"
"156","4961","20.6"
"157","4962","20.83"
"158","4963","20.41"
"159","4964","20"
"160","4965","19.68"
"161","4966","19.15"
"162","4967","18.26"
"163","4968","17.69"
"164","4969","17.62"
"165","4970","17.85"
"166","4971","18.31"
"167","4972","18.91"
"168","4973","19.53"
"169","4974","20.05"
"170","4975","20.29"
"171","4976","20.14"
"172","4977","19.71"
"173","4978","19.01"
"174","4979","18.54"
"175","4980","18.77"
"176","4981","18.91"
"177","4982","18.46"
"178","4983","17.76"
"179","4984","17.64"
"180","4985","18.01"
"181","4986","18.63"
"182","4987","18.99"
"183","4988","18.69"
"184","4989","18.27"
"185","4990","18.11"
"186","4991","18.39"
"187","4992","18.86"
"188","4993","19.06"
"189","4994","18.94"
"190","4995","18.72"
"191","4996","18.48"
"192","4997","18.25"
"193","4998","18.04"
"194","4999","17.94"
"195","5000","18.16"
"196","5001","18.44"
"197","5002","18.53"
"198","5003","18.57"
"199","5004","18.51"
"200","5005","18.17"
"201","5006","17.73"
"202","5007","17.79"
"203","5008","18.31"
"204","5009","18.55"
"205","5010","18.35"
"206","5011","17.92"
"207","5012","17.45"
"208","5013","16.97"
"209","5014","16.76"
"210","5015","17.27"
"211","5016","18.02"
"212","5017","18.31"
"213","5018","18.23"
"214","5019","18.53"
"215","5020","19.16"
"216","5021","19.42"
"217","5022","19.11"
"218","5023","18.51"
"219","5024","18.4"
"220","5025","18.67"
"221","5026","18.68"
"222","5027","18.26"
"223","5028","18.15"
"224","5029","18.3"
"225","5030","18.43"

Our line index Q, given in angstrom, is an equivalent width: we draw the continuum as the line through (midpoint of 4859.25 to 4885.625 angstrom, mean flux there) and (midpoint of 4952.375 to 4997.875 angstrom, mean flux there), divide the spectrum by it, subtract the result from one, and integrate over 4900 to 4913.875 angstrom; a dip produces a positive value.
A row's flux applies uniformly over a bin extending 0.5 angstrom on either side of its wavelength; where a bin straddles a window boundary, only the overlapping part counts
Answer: -1.1 angstrom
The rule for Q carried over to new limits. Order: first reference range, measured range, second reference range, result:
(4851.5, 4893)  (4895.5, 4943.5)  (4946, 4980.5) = -1.4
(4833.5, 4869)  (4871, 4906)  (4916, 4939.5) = -1.7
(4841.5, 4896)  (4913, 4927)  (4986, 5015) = -0.1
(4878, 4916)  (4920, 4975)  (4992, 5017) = -0.6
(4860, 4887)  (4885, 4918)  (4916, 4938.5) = -1.9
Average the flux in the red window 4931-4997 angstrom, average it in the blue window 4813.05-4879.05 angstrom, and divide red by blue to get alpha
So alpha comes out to 1.03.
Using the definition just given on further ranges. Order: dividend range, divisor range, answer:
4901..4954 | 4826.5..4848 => 0.99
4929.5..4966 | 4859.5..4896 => 1.08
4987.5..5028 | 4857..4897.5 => 1.04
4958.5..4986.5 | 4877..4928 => 1.02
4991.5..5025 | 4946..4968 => 0.96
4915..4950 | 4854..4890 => 1.07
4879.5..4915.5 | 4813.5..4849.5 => 0.99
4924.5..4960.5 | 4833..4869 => 1.07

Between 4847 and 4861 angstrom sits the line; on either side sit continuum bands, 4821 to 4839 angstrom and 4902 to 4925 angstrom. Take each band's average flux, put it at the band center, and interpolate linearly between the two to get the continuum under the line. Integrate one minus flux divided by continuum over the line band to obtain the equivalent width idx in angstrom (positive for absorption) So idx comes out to 1.4 angstrom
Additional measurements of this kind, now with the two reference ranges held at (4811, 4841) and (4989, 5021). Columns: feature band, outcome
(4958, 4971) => -0.41 angstrom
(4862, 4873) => 1.53 angstrom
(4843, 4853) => 0.39 angstrom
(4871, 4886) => 0.52 angstrom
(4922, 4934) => 0.05 angstrom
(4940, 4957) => -0.23 angstrom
